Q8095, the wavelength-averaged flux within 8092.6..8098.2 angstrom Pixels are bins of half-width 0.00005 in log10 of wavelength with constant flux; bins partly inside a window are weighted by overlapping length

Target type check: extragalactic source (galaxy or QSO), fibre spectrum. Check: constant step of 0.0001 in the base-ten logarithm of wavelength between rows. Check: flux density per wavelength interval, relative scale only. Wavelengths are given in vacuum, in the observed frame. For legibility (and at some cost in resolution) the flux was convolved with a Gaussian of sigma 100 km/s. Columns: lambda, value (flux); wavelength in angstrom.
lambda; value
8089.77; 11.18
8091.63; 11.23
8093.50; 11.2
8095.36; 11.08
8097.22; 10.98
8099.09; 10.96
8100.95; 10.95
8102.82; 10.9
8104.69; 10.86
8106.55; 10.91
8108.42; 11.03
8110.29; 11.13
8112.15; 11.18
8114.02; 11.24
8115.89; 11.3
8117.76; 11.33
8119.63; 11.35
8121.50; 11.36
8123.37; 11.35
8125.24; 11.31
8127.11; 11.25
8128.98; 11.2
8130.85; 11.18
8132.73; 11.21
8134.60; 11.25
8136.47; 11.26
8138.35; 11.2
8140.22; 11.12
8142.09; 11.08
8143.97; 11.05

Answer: 11.1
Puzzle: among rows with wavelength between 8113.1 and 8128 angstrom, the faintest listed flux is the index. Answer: 11.24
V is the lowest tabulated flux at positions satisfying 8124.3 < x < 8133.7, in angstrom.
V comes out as 11.18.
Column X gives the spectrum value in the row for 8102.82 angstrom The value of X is 10.9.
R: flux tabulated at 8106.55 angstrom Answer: 10.91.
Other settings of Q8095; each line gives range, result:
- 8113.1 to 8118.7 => 11.3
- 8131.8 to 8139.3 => 11.2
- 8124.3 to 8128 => 11.3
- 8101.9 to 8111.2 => 11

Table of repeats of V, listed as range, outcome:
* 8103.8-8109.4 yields 10.86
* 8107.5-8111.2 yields 11.03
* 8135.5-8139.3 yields 11.2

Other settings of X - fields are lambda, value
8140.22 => 11.12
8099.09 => 10.96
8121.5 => 11.36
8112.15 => 11.18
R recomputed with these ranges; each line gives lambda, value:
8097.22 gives 10.98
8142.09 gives 11.08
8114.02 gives 11.24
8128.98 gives 11.2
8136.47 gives 11.26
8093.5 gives 11.2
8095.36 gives 11.08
